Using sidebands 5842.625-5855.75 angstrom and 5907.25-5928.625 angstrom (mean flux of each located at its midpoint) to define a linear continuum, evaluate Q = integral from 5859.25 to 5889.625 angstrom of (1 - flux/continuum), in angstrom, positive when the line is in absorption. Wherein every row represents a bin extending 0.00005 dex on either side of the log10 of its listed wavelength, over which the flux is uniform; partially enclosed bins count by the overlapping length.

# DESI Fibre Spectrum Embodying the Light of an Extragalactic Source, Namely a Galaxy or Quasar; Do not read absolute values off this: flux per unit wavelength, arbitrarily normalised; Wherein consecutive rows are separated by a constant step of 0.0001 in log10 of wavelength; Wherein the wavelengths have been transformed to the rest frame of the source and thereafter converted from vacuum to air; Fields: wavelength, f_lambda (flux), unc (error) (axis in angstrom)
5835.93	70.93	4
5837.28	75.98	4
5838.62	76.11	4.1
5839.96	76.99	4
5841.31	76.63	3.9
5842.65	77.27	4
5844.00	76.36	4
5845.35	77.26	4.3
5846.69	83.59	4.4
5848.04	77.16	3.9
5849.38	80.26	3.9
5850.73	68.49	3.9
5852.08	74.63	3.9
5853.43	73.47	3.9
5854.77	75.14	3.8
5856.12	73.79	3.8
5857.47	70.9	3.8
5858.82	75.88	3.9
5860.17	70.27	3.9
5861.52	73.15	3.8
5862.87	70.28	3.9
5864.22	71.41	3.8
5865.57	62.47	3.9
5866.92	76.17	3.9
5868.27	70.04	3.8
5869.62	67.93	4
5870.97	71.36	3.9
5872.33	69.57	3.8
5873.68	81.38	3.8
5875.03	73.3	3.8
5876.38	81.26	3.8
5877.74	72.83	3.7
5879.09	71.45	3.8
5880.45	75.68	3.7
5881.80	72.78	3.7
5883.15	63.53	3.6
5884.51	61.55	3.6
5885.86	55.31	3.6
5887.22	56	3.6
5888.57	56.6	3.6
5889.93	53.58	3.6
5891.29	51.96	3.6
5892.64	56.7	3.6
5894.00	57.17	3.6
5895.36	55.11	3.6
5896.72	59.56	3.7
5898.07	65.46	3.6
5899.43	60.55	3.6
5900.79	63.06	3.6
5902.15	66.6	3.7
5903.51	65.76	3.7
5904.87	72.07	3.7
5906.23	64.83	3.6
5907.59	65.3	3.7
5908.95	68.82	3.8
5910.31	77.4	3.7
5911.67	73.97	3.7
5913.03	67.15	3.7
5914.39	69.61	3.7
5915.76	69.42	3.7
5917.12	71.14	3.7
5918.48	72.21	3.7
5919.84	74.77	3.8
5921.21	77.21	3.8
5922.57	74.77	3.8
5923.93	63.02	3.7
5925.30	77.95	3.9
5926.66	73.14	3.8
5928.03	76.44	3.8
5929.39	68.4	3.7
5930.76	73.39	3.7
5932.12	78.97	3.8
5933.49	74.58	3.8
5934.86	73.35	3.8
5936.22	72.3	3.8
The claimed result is 2.3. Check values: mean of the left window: 76.2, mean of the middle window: 69.1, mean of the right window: 72.1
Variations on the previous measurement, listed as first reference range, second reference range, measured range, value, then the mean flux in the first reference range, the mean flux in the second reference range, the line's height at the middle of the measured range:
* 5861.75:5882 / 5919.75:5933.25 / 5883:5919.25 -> 4.7 angstrom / 72.5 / 73.8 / 73.2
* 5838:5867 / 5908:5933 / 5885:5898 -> 3.0 angstrom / 74.4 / 72.6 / 73.4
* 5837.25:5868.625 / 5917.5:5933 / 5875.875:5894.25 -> 2.7 angstrom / 74.3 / 73.6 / 74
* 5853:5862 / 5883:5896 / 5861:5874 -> -0.6 angstrom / 73.2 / 56.5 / 68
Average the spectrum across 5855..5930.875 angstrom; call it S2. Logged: 68.4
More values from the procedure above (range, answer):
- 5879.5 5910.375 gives 62.6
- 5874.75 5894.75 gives 63.7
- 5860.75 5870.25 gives 70.2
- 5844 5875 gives 73.5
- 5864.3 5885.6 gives 71.1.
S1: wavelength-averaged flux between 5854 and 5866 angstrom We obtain 71.7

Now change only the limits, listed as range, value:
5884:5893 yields 55.9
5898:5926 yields 69.7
